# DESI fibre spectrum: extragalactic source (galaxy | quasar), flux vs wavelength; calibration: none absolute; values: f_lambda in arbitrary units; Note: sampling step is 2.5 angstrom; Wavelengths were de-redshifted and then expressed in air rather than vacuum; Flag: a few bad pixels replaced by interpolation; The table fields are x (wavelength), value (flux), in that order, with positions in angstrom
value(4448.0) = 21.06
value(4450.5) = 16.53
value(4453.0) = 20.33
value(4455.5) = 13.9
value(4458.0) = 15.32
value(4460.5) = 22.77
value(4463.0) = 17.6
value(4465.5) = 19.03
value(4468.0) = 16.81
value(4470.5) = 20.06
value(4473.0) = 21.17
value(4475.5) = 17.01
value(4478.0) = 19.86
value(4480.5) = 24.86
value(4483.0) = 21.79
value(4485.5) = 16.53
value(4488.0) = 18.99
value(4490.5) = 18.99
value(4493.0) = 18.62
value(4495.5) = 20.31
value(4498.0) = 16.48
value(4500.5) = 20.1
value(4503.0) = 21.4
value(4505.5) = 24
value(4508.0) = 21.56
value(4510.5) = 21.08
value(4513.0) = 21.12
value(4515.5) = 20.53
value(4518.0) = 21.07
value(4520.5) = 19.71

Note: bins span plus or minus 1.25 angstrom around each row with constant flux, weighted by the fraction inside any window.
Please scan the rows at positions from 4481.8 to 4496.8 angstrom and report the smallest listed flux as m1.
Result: 16.53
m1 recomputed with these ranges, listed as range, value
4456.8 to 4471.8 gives 15.32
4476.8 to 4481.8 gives 19.86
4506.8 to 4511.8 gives 21.08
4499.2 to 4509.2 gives 20.1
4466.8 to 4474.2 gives 16.81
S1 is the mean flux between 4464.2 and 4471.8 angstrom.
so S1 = 18.6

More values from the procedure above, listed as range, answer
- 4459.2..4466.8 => 19.8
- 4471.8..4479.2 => 19.3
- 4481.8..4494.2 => 19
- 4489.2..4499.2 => 18.6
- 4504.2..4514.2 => 21.9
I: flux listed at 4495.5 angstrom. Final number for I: 20.31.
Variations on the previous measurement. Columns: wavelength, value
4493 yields 18.62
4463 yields 17.6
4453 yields 20.33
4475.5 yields 17.01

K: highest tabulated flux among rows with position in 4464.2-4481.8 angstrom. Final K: 24.86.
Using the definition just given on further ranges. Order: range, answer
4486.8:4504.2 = 21.4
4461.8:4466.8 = 19.03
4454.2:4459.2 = 15.32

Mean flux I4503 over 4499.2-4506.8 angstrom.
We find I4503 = 21.8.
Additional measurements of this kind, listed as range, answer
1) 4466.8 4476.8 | 18.8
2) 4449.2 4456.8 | 16.9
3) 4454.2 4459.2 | 14.7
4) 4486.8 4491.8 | 19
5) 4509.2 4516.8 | 20.9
